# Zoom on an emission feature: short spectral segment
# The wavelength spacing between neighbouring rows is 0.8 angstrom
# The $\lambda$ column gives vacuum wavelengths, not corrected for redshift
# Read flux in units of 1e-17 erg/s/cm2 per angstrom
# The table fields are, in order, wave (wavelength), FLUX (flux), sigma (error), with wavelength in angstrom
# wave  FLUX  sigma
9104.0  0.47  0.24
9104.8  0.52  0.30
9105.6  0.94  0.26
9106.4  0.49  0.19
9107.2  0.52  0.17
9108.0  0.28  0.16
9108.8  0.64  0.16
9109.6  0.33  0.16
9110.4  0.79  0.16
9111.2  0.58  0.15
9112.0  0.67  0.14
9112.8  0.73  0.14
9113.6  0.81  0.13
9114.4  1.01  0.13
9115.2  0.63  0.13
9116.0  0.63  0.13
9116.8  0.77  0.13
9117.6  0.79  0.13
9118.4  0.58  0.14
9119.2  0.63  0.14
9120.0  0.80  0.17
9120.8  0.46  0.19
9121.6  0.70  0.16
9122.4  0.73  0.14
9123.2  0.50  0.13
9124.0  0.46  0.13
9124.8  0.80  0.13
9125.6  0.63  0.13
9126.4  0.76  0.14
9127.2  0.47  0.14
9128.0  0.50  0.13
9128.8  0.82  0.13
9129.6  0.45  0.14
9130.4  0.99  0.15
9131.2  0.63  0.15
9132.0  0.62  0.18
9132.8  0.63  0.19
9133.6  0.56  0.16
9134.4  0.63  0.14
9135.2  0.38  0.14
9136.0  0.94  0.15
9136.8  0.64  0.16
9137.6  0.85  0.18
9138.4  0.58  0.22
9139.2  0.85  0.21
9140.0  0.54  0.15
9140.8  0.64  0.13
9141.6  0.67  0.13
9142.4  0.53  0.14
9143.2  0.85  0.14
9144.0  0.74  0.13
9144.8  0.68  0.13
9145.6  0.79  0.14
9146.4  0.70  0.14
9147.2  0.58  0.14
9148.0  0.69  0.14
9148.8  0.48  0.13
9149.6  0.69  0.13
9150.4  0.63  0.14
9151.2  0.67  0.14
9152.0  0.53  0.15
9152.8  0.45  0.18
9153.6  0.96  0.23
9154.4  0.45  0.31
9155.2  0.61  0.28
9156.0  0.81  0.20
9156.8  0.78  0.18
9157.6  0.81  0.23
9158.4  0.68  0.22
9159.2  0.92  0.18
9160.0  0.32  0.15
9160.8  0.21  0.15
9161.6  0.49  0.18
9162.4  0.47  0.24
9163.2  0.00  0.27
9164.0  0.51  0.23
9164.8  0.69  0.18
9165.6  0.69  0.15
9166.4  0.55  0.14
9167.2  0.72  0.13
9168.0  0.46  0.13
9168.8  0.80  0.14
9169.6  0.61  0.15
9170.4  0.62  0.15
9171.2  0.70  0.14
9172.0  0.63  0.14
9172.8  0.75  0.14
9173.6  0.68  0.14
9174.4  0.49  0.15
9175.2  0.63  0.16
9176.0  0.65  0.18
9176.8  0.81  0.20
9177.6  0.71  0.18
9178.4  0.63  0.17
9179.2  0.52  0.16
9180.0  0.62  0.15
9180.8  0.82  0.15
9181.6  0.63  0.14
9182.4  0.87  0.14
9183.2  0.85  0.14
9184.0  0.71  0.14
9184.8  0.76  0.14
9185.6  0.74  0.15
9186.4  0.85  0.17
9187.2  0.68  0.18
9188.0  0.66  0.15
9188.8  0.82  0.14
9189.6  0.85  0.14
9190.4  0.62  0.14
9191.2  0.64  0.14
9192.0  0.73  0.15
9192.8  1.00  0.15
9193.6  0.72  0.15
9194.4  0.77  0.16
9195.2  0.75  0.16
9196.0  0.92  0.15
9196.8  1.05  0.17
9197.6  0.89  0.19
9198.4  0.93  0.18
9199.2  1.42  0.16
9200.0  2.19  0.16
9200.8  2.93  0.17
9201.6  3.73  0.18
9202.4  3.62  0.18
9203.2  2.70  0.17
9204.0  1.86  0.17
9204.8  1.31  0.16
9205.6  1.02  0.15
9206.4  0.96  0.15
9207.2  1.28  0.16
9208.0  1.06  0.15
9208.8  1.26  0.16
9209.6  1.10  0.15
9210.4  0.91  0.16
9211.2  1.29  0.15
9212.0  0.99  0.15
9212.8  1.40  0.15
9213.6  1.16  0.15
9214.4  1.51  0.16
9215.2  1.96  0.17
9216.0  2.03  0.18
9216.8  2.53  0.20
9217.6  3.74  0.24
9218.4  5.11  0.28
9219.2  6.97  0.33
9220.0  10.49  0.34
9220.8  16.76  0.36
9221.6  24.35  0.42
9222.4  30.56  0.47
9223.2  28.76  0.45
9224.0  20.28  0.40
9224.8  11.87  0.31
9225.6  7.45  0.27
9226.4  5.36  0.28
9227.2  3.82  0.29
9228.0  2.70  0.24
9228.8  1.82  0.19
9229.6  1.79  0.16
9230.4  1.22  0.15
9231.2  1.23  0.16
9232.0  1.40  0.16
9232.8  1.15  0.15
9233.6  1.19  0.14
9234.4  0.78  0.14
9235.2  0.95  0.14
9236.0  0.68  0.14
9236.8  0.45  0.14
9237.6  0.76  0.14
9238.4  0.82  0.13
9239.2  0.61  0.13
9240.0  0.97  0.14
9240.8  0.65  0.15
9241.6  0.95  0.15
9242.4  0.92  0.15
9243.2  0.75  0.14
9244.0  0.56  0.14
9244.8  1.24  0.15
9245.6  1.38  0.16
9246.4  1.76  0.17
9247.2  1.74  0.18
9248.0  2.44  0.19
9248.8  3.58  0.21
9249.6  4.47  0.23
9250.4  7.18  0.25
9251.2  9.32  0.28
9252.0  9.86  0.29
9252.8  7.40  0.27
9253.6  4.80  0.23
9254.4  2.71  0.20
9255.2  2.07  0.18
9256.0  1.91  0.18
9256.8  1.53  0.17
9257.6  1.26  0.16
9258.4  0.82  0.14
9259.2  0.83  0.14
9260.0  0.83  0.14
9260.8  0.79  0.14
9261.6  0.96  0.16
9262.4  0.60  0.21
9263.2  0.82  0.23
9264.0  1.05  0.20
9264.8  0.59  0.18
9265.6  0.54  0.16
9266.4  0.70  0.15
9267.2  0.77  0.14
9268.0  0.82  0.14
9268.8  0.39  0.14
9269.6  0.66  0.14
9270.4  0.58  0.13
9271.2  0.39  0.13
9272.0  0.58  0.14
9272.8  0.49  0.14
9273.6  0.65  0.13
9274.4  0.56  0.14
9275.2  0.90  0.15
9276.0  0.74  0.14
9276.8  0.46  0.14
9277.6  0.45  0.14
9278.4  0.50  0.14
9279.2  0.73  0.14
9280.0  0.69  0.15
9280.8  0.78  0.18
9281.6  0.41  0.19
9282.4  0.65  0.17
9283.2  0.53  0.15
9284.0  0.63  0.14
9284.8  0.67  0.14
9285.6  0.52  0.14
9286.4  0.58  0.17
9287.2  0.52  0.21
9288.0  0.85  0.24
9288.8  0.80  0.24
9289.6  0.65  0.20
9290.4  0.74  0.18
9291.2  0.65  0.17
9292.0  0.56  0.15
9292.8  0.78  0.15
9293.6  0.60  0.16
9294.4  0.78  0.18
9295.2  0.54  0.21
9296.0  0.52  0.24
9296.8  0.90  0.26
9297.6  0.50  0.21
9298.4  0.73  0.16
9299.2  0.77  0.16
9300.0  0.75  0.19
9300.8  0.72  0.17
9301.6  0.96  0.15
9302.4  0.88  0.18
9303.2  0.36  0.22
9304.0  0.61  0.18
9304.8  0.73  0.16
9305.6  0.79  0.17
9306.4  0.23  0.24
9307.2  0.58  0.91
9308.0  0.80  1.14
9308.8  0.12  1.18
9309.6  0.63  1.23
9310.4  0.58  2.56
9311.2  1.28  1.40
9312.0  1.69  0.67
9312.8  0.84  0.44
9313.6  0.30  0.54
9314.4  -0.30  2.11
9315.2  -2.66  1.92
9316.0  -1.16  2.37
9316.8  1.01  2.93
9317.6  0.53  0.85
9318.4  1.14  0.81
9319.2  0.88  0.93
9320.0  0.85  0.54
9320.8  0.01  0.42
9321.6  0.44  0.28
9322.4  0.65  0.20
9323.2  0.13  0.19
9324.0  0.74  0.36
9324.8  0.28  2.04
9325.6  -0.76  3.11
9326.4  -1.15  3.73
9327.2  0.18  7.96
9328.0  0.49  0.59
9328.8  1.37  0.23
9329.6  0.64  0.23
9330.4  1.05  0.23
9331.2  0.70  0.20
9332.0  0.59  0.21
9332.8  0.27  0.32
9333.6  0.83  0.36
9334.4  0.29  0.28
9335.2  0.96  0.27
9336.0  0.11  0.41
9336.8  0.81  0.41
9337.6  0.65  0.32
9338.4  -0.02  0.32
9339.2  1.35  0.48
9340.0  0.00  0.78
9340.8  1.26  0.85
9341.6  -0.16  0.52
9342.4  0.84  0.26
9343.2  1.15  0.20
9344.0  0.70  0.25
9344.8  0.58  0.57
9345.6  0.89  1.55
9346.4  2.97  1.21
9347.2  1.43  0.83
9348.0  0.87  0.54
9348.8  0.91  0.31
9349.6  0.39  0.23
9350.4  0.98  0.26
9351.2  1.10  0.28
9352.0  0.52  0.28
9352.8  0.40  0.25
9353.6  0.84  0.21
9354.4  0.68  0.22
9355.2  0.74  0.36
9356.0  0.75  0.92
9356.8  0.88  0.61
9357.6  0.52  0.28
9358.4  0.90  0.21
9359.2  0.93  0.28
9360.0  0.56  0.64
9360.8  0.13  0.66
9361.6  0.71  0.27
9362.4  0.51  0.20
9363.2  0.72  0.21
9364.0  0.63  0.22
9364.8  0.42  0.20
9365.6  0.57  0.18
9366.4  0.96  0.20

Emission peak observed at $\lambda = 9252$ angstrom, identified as [N II] 6583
